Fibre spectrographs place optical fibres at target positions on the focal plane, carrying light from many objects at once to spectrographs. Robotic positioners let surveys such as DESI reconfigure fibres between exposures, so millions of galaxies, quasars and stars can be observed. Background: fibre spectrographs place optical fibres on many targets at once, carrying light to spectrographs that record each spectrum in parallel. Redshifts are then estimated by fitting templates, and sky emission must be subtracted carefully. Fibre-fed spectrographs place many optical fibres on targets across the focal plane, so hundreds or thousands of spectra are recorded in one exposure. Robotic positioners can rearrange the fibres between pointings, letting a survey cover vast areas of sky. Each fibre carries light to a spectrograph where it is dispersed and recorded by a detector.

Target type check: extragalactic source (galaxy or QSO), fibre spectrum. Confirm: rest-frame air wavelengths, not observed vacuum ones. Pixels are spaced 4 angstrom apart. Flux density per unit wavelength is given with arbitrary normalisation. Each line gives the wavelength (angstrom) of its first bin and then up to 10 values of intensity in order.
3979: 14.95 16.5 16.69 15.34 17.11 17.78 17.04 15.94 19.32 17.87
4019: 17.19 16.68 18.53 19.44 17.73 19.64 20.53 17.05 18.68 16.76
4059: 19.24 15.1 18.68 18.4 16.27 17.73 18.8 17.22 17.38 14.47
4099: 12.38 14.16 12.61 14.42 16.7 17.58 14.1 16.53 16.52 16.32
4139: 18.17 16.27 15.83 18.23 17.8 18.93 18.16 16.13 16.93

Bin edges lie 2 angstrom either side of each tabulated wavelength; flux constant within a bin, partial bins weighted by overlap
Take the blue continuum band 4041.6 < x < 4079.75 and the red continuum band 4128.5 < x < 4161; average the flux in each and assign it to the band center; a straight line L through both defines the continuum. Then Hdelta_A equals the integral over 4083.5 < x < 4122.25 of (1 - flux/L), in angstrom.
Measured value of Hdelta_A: 4.9 angstrom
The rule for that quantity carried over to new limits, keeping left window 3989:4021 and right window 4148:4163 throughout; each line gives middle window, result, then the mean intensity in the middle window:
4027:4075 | -2.0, 18.2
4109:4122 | 1.3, 16.1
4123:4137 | 1.4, 16.1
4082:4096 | 0.6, 17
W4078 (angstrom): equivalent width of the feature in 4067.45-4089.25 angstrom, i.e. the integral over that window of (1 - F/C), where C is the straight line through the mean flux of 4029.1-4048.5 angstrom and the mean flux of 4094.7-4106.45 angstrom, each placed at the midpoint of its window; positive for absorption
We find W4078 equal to -3.3 angstrom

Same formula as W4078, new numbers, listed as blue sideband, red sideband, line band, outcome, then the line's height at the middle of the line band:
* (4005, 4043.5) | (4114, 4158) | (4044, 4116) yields 4.15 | 17.5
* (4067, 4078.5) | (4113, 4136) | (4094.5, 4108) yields 2.83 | 16.9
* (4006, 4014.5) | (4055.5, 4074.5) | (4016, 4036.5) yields -0.13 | 17.8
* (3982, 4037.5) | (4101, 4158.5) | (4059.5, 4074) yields -0.60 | 16.8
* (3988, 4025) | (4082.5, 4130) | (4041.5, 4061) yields -2.41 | 16.4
